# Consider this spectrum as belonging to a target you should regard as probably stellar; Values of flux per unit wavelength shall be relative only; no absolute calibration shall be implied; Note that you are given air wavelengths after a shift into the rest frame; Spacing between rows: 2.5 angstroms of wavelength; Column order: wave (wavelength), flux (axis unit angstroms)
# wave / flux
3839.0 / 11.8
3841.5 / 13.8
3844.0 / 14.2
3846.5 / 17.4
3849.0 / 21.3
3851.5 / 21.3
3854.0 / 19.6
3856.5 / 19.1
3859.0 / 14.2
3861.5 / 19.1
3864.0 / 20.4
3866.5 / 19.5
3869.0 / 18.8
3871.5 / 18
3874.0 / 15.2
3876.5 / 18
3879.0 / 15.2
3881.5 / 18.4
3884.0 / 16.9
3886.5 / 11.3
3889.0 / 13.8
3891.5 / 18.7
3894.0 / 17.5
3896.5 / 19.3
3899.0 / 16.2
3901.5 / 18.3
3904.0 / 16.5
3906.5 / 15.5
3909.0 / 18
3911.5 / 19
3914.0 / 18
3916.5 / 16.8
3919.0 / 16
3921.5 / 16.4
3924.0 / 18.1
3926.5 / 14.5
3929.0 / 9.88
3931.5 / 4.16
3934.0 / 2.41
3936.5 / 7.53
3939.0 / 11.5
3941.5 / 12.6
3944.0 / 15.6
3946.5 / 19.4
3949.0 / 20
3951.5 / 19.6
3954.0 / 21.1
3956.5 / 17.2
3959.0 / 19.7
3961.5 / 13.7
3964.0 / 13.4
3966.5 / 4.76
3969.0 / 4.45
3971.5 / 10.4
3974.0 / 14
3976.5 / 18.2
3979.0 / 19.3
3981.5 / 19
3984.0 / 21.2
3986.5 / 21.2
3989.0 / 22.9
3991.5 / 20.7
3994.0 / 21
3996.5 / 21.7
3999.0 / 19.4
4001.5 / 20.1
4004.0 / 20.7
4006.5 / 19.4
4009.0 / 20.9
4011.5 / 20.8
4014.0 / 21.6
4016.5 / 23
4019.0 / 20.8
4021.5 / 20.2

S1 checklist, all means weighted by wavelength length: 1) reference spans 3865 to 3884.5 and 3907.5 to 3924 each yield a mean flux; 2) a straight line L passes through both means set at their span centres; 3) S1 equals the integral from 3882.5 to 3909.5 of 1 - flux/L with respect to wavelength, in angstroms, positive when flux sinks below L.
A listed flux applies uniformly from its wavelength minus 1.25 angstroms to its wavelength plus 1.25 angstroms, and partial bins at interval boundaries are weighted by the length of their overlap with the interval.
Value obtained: 1.47 angstroms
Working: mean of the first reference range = 17.6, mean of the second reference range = 17.4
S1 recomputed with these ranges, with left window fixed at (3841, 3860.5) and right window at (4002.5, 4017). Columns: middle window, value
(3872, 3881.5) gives 0.89 angstroms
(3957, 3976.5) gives 7.71 angstroms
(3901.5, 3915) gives 1.04 angstroms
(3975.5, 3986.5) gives 0.39 angstroms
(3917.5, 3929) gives 2.18 angstroms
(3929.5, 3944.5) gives 8.33 angstroms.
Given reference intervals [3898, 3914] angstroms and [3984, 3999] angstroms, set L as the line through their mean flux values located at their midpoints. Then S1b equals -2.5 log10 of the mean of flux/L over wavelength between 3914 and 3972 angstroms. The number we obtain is 0.36 mag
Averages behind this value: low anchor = 17.3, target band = 13.6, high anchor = 21.3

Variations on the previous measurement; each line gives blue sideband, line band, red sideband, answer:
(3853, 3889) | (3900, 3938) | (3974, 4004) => 0.29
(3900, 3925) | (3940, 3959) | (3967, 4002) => -0.03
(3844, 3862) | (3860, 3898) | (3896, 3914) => 0.04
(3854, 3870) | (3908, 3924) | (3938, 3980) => -0.05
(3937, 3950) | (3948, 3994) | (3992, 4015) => 0.06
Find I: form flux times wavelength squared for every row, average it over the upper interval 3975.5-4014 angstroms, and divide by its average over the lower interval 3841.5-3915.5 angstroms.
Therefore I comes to 1.24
